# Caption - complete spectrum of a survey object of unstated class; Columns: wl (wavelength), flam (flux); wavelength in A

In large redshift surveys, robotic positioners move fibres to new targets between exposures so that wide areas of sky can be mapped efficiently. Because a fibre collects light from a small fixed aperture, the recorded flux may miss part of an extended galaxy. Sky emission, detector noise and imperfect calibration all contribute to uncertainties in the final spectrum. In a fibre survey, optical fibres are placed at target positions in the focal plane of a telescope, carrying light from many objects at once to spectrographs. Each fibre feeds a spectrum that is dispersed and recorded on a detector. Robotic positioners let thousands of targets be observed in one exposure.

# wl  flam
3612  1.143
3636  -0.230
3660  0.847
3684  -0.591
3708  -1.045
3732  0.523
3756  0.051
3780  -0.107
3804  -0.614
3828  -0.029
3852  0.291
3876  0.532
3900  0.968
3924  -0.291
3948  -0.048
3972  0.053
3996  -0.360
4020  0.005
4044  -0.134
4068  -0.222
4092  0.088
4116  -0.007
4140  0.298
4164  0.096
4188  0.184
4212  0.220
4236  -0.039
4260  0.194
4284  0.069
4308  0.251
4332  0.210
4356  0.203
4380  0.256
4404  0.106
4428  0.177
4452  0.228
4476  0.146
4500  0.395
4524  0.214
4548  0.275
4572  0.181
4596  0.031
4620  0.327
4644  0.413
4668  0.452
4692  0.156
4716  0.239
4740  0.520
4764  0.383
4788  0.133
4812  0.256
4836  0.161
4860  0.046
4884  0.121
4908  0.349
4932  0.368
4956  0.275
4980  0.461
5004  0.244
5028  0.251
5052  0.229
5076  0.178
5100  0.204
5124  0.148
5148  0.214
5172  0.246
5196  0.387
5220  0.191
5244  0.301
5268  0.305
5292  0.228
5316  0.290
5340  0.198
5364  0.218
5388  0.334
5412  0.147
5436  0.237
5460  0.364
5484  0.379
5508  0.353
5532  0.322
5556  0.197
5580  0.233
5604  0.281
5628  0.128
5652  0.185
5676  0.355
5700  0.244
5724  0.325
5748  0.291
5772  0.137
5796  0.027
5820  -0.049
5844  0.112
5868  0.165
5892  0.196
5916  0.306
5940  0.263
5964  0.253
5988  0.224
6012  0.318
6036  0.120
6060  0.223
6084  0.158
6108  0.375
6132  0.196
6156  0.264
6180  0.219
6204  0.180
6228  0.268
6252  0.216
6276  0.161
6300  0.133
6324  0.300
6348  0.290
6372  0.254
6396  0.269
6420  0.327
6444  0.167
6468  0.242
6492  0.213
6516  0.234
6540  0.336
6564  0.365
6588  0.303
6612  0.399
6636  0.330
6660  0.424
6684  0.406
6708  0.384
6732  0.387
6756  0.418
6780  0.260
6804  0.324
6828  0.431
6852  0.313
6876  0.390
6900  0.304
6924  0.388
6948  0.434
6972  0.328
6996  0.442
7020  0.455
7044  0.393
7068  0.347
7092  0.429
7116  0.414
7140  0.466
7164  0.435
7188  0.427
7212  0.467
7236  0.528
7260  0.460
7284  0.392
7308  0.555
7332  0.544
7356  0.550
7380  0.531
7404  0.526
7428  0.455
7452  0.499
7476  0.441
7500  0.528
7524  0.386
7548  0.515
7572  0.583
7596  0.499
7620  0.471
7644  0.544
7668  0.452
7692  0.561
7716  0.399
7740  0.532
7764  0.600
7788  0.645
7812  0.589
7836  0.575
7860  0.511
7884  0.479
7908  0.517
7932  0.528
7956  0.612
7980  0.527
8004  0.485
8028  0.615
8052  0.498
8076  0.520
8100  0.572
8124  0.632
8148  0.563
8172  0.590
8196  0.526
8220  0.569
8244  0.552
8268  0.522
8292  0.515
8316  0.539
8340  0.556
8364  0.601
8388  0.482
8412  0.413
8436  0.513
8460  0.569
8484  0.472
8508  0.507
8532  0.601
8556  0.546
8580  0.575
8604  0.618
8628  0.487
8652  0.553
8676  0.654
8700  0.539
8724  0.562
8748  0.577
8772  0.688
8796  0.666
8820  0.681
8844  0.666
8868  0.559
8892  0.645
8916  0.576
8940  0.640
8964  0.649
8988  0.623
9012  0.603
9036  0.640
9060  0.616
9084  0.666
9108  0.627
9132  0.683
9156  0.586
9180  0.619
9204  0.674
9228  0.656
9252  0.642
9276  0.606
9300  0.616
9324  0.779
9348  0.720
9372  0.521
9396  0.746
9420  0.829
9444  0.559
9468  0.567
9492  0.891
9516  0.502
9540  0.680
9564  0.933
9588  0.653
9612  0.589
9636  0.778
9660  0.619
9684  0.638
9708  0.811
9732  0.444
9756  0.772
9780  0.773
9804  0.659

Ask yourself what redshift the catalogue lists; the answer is 0.640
